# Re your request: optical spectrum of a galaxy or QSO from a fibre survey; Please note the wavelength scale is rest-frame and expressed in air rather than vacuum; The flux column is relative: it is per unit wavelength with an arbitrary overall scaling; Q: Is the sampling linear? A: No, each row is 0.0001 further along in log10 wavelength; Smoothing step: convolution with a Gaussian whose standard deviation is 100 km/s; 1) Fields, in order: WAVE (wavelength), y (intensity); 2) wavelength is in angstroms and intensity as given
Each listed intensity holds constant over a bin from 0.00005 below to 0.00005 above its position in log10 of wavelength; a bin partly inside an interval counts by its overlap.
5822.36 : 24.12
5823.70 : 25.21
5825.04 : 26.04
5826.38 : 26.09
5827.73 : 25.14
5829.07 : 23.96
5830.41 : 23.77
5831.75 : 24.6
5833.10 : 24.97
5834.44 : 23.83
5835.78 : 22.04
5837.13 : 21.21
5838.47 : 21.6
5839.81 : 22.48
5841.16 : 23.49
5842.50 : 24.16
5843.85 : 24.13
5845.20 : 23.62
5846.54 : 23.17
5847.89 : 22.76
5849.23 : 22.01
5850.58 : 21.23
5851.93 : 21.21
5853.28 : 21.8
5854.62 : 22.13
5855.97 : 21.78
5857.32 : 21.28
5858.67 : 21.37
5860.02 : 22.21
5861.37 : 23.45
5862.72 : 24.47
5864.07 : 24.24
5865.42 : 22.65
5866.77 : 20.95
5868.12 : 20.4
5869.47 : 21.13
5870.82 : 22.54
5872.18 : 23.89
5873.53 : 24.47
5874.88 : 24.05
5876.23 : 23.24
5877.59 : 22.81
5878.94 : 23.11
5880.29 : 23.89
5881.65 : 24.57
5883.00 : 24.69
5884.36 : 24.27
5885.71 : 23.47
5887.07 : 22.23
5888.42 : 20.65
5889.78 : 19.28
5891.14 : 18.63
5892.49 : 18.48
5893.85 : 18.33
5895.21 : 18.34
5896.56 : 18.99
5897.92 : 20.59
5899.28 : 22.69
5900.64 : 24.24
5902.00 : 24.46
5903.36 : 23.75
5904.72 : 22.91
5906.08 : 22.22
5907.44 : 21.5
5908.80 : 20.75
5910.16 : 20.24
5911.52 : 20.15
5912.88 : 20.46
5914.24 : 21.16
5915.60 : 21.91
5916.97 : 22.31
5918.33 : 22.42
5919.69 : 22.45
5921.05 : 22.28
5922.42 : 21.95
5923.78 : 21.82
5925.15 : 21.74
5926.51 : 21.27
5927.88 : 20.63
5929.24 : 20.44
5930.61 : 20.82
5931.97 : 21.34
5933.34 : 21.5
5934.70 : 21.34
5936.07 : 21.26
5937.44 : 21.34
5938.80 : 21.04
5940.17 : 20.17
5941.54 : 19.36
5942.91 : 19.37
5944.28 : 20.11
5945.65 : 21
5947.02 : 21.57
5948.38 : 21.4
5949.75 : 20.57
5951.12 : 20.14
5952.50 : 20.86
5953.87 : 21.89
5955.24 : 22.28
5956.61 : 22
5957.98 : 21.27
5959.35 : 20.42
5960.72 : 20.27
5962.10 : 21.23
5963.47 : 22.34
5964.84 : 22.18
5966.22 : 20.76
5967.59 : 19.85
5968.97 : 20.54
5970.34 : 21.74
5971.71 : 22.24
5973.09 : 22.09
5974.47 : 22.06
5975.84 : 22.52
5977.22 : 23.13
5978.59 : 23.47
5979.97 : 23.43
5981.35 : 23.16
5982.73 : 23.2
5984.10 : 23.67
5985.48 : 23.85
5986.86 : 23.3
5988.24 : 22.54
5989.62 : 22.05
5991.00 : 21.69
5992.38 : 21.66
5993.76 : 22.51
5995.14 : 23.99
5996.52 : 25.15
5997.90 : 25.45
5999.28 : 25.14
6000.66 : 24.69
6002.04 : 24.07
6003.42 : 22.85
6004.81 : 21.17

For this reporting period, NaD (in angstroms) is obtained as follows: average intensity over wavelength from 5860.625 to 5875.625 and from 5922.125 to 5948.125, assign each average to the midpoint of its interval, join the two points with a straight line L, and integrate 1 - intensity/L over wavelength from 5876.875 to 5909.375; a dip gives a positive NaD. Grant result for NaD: 0.5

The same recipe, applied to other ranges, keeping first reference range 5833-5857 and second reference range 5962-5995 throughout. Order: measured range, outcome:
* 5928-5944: 1.2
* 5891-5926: 1.7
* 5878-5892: 0.0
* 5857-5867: -0.1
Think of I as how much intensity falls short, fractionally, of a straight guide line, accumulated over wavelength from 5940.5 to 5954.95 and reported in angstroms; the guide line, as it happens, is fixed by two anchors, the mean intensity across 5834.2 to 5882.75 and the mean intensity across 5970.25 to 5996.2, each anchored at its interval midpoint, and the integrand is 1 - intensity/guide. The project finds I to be 1.34 angstroms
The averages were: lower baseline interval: 22.7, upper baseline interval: 22.8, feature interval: 20.7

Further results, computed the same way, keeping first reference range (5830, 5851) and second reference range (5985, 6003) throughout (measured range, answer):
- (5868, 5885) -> -0.16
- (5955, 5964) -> 0.80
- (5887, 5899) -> 1.95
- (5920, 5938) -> 1.51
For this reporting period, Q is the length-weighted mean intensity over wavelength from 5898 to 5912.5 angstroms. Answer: 22.2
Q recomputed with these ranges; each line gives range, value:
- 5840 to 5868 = 22.6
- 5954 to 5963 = 21.3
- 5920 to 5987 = 21.5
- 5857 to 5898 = 22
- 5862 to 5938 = 21.9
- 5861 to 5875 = 22.9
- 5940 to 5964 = 20.9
